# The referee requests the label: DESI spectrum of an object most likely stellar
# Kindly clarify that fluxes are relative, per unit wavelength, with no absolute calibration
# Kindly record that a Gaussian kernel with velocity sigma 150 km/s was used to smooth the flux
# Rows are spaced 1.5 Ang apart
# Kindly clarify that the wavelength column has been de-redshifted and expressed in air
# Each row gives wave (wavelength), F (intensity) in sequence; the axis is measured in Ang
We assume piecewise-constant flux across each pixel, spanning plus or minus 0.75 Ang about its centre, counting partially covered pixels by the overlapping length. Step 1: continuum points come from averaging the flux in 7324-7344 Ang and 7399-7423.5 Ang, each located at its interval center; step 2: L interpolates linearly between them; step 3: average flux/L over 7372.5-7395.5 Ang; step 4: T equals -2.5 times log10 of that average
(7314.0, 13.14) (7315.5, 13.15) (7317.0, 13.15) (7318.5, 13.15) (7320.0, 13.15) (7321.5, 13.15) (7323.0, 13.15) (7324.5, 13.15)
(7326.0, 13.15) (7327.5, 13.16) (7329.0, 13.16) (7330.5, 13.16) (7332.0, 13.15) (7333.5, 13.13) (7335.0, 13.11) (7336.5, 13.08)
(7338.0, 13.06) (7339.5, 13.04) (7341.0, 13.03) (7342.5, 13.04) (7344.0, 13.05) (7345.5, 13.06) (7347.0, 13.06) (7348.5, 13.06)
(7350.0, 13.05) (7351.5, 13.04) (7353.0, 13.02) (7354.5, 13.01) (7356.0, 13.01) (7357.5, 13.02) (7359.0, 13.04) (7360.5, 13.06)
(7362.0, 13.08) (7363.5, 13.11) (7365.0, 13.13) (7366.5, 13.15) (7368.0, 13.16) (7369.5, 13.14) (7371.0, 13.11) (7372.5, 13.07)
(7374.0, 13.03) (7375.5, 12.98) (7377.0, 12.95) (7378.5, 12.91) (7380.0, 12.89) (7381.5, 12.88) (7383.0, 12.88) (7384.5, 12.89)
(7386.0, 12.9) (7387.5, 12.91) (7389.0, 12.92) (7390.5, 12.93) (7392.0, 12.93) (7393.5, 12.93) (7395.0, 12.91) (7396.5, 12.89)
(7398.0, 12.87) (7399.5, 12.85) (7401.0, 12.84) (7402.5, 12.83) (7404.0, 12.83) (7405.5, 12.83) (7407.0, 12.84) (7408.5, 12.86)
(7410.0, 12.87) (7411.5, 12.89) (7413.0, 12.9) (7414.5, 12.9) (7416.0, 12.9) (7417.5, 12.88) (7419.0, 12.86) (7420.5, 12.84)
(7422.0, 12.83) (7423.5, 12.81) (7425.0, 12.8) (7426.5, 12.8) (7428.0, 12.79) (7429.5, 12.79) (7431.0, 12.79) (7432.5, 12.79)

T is 0.00 mag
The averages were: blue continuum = 13.1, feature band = 12.9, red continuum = 12.9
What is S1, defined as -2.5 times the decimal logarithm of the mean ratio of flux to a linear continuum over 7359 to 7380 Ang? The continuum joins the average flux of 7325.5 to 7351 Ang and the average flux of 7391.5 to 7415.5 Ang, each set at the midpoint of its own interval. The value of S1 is -0.006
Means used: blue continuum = 13.1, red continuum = 12.9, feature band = 13.1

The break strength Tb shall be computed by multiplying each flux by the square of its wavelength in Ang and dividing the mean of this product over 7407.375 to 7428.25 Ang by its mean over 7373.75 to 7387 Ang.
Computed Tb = 1.01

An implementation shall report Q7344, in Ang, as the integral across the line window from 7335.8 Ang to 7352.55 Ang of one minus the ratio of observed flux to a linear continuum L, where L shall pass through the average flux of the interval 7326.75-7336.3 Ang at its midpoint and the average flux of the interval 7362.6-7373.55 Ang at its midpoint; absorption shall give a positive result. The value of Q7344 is 0.1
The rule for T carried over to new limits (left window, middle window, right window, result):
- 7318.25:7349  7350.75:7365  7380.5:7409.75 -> 0.00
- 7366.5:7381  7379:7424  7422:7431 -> 0.00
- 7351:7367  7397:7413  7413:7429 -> 0.00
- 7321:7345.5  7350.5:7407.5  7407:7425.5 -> 0.00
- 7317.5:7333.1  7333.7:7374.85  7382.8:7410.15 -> 0.00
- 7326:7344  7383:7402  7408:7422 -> 0.00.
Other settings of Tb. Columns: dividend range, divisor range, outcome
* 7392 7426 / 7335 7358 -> 1.00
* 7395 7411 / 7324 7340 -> 1.00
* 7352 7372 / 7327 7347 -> 1.01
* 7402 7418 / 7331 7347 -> 1.00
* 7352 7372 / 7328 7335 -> 1.00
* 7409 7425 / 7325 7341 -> 1.00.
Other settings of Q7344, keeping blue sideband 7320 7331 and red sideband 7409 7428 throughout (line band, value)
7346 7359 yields 0.03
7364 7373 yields -0.08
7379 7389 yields 0.05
